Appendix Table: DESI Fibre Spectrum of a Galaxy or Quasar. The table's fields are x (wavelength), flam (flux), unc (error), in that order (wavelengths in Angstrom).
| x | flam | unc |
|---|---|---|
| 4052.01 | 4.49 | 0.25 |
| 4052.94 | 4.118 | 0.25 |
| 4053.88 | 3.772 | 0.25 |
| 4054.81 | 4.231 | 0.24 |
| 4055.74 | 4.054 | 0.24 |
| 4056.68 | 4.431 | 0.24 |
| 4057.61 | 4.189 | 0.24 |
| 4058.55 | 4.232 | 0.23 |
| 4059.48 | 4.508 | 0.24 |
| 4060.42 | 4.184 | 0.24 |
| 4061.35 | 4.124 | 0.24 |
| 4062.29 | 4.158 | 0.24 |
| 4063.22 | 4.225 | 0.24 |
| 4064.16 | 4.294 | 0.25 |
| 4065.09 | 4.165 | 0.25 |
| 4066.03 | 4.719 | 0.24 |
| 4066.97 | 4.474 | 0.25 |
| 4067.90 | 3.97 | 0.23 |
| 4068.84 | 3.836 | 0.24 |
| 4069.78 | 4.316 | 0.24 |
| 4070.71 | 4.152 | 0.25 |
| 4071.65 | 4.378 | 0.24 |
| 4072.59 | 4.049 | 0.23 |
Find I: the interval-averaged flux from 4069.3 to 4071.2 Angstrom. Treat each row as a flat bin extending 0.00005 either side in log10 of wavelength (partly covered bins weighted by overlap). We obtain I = 4.24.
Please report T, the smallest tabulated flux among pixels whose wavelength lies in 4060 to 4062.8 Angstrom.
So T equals 4.124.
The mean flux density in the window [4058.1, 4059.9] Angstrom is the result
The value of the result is 4.38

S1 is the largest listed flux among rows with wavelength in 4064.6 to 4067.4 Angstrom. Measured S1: 4.719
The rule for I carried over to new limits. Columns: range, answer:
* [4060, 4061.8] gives 4.17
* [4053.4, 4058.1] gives 4.13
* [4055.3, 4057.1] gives 4.23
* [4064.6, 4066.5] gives 4.44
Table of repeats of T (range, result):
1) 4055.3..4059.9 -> 4.054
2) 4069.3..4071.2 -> 4.152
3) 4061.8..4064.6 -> 4.158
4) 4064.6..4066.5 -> 4.165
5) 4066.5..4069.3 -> 3.836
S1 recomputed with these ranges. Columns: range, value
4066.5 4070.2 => 4.474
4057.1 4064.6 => 4.508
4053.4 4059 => 4.431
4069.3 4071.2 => 4.316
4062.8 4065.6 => 4.294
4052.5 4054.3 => 4.118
